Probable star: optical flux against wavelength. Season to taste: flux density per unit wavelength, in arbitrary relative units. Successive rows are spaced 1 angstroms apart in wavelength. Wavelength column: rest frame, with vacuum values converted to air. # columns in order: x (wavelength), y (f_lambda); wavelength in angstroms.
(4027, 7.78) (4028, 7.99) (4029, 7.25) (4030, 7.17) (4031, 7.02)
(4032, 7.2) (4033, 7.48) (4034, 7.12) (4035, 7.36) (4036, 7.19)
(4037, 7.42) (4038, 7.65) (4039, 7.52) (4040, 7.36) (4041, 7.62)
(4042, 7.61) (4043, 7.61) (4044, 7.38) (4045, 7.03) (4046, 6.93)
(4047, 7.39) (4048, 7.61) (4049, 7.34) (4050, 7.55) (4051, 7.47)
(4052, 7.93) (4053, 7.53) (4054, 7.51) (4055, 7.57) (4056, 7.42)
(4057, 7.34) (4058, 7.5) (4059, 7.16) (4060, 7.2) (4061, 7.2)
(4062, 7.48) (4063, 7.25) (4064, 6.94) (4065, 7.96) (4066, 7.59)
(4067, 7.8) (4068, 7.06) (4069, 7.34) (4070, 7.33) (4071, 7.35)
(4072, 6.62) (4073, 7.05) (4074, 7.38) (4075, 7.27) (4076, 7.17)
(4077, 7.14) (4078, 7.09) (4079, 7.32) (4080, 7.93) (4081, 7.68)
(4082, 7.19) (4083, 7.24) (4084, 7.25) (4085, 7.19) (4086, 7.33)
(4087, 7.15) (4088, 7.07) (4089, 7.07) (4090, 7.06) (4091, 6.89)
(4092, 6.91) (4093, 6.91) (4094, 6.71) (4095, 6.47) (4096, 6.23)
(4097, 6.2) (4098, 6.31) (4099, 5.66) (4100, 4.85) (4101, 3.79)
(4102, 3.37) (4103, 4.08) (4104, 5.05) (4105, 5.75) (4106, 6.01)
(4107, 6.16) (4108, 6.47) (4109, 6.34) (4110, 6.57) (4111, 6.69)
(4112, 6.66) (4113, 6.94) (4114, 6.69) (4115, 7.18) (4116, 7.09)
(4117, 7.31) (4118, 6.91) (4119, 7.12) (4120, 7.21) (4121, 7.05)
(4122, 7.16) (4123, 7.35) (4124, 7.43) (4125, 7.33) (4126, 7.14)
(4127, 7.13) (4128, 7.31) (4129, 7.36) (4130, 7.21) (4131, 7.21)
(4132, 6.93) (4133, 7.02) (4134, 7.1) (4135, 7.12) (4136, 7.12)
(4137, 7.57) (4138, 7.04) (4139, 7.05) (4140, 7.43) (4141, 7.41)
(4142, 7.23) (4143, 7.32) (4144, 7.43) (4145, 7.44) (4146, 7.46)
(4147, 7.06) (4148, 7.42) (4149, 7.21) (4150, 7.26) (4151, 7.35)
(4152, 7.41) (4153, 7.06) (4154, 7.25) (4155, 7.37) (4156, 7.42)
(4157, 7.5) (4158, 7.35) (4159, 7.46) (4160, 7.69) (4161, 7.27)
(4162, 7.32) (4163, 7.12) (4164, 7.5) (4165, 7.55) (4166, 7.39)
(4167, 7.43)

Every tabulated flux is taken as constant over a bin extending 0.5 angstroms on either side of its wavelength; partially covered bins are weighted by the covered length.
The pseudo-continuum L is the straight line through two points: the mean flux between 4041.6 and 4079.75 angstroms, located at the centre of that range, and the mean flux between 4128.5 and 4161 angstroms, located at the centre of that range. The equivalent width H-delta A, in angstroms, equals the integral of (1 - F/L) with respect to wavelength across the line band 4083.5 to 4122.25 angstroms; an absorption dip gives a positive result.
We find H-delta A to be 4.7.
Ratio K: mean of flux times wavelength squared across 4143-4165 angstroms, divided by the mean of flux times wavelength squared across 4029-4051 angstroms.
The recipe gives 1.1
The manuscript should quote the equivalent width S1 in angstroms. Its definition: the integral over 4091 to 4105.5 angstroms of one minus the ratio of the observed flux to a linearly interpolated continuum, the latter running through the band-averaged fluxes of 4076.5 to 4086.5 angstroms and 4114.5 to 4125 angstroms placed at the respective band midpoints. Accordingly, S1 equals 3.3 angstroms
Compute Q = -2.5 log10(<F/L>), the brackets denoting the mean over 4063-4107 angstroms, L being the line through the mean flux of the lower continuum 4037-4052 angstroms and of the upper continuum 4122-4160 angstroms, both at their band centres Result 0.11 mag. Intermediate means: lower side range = 7.45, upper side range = 7.28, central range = 6.69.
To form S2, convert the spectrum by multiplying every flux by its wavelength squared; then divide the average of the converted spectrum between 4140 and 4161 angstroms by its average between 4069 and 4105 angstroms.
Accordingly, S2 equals 1.1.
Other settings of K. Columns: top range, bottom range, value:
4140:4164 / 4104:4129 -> 1.09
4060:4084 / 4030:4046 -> 1.01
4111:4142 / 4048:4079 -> 1.00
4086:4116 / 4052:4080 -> 0.86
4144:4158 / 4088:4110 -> 1.26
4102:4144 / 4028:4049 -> 0.97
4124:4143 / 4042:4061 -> 1.01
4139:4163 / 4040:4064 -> 1.04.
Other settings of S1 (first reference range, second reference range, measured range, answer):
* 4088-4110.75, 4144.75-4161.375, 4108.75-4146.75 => -2.48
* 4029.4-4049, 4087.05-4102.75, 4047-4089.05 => -4.12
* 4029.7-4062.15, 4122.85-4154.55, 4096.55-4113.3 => 3.71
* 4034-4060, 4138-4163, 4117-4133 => 0.36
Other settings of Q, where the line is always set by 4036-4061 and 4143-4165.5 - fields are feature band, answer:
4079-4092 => 0.02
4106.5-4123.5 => 0.08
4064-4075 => 0.01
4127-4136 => 0.03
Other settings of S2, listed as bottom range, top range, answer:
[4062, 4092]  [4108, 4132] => 0.99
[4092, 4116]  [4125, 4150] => 1.23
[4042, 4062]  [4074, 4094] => 0.99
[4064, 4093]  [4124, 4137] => 1.02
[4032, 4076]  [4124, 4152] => 1.02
